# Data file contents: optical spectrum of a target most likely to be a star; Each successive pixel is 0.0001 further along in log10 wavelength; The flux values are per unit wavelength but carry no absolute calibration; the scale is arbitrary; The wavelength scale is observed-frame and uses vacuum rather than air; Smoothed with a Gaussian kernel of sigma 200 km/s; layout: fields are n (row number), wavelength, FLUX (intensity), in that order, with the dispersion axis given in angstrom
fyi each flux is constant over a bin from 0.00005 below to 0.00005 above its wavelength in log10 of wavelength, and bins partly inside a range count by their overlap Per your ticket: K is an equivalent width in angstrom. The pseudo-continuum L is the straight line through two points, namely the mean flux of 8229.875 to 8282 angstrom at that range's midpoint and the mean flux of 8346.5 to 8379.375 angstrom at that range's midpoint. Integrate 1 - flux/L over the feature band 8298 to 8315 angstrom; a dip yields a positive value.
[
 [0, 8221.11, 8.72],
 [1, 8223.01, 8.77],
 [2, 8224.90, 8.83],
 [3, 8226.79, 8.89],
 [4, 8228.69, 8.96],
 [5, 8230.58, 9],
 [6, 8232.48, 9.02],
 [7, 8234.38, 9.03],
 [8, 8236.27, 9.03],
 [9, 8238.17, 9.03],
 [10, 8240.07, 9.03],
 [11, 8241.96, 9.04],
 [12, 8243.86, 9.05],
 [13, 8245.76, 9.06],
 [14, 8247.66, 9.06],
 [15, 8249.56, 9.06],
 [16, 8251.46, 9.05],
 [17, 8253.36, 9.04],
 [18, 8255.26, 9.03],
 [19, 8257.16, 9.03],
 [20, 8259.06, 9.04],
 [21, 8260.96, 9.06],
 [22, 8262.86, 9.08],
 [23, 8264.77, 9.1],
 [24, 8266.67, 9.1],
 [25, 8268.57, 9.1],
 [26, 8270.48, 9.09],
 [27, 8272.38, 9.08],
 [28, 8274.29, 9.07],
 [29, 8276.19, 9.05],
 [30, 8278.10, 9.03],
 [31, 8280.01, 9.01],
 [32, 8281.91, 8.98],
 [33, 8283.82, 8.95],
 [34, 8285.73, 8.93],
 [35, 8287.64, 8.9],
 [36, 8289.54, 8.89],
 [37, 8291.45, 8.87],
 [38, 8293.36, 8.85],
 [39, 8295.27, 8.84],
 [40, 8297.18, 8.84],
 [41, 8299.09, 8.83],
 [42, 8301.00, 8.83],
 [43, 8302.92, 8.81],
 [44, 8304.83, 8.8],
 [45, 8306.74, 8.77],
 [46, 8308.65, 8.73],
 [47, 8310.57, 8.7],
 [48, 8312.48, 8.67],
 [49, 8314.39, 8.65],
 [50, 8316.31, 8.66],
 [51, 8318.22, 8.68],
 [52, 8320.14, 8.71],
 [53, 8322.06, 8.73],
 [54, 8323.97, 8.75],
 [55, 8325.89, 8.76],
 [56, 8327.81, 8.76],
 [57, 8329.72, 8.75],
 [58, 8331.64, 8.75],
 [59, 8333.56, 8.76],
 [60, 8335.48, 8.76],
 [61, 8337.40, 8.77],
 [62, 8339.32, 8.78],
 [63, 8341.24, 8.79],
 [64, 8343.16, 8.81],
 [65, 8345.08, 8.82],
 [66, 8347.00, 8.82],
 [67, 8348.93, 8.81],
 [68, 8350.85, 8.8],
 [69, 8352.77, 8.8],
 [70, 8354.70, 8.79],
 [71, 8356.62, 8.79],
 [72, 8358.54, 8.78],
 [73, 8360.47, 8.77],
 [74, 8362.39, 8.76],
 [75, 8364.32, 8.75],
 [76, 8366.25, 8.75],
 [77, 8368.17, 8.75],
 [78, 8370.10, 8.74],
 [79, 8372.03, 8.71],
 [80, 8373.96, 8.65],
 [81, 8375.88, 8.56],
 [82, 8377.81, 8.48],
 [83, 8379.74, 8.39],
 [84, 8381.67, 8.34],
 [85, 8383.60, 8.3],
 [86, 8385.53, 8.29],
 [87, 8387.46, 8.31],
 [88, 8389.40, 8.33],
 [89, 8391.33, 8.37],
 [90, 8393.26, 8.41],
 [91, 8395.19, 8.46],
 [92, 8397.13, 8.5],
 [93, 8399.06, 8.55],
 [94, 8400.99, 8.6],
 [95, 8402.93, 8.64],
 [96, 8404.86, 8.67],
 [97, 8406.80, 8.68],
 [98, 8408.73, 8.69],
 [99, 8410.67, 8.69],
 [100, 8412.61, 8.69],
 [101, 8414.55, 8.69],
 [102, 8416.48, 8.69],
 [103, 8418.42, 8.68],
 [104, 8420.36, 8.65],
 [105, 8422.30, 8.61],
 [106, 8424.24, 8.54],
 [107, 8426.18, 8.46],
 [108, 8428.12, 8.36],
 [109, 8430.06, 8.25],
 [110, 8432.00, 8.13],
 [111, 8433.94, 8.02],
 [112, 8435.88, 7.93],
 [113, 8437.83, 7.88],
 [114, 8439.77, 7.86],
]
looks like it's 0.3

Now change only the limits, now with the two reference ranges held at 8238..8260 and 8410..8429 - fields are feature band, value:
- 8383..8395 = 0.47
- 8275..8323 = 0.47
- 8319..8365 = 0.16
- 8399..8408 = 0.01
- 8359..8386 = 0.40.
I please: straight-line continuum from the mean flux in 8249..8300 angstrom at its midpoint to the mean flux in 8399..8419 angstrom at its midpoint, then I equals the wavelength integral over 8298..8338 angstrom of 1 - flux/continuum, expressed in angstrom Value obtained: 0.7 angstrom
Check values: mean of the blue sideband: 9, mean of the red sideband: 8.67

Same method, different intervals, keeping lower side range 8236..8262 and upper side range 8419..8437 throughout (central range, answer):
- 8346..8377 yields -0.6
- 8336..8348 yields -0.2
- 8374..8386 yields 0.1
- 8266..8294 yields -0.2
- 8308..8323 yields 0.2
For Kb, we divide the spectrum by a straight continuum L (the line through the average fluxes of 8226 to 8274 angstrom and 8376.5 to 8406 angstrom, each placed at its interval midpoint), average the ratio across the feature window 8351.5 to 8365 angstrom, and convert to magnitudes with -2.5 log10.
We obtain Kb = -0.02 mag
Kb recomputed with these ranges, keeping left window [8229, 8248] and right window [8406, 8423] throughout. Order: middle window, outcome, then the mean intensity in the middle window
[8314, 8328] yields 0.02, 8.71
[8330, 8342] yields 0.01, 8.76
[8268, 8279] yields -0.01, 9.07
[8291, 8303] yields 0.01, 8.83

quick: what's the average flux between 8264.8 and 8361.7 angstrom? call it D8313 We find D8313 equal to 8.84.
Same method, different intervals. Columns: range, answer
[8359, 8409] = 8.56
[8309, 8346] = 8.74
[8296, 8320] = 8.75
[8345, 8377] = 8.75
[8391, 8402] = 8.49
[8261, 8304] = 8.97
